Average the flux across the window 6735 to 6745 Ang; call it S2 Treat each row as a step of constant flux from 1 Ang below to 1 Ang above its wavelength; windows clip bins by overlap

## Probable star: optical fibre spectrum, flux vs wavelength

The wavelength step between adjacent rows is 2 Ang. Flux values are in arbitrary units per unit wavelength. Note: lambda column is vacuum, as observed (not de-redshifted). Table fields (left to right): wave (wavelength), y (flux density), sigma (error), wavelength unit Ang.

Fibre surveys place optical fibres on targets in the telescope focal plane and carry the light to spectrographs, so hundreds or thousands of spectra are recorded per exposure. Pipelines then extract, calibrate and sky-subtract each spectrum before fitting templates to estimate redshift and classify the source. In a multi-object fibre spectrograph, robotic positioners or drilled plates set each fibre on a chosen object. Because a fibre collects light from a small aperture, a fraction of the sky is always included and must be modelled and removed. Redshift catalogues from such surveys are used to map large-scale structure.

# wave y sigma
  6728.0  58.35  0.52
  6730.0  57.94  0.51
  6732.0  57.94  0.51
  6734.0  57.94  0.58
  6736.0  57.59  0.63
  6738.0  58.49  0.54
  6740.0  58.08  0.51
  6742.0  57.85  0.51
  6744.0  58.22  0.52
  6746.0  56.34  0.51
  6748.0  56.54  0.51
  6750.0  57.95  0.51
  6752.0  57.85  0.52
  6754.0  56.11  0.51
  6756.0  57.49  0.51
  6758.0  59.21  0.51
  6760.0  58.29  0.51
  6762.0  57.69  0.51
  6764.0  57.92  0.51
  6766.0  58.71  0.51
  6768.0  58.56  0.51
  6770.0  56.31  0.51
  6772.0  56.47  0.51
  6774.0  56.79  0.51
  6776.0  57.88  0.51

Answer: 58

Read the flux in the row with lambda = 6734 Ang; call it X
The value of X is 57.94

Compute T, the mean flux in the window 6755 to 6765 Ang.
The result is 58.1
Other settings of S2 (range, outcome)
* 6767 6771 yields 57.4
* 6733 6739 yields 58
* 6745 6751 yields 56.9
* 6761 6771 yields 57.8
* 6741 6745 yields 58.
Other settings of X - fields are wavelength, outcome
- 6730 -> 57.94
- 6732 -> 57.94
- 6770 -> 56.31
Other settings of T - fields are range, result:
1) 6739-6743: 58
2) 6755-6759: 58.4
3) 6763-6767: 58.3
